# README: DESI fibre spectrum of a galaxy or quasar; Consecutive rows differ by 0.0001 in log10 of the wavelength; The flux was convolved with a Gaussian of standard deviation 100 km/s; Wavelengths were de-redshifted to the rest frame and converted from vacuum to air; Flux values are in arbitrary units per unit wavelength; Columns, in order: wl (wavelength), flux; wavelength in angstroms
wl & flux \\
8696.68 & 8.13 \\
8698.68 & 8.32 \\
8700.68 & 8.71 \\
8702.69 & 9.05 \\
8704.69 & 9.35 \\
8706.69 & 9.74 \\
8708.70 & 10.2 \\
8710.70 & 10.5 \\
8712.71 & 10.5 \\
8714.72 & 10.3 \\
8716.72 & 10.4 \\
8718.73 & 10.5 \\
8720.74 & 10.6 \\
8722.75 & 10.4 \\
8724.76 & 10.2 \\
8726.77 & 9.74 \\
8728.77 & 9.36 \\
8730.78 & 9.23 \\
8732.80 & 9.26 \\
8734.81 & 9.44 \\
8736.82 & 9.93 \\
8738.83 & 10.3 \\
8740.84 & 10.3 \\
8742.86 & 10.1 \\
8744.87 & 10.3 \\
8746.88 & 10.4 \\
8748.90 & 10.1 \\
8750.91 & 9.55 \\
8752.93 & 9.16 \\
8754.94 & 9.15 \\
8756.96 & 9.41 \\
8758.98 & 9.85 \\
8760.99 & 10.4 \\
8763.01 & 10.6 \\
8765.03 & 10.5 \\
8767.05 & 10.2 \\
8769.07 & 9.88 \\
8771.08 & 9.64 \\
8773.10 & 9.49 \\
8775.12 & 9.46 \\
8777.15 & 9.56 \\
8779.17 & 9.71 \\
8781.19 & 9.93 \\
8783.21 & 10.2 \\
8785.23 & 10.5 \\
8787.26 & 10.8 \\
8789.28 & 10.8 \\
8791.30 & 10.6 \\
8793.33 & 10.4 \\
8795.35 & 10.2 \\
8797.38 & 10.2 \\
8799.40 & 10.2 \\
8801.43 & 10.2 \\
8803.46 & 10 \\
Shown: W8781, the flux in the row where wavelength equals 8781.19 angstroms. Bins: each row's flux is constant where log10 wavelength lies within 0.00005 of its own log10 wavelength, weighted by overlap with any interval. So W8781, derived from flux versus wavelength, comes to 9.93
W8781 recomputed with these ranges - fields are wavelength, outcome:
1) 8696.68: 8.13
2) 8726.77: 9.74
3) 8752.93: 9.16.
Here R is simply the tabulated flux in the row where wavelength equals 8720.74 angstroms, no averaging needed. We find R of 10.6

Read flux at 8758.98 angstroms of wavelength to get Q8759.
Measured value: 9.85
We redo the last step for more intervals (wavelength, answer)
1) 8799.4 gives 10.2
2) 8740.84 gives 10.3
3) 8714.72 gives 10.3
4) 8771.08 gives 9.64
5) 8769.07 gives 9.88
